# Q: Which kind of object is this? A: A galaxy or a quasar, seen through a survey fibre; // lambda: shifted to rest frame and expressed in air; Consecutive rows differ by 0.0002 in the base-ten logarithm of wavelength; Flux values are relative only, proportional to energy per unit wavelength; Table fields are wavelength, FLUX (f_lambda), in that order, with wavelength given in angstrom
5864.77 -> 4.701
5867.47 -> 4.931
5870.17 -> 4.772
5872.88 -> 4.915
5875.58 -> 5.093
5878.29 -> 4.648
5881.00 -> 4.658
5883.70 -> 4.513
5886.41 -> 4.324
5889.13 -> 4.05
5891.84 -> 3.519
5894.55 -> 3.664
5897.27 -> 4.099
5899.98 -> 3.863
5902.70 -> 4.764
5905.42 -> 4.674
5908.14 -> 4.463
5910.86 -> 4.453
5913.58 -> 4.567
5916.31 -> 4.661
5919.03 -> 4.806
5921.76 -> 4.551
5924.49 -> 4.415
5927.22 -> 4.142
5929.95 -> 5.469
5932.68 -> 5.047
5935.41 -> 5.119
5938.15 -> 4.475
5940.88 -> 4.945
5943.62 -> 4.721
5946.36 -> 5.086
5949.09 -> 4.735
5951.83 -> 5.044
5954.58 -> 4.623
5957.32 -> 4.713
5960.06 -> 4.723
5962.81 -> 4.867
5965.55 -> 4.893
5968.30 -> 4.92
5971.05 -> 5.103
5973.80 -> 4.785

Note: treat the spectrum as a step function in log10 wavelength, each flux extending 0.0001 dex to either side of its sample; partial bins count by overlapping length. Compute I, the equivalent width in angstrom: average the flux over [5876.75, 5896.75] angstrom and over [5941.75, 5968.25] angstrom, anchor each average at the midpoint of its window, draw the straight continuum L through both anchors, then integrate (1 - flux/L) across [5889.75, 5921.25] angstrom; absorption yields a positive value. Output 0.4 angstrom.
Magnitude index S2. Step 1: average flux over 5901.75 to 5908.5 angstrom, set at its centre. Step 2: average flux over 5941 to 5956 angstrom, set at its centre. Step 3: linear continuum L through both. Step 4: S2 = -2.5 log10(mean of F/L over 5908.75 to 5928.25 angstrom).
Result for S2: 0.05 mag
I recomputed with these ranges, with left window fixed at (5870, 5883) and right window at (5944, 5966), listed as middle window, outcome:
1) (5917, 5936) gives 0.2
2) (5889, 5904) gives 2.6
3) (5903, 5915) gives 0.6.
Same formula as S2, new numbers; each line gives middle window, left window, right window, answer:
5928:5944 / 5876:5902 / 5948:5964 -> -0.08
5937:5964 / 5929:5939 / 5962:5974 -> 0.04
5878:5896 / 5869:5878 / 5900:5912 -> 0.14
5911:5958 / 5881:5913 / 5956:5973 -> -0.04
